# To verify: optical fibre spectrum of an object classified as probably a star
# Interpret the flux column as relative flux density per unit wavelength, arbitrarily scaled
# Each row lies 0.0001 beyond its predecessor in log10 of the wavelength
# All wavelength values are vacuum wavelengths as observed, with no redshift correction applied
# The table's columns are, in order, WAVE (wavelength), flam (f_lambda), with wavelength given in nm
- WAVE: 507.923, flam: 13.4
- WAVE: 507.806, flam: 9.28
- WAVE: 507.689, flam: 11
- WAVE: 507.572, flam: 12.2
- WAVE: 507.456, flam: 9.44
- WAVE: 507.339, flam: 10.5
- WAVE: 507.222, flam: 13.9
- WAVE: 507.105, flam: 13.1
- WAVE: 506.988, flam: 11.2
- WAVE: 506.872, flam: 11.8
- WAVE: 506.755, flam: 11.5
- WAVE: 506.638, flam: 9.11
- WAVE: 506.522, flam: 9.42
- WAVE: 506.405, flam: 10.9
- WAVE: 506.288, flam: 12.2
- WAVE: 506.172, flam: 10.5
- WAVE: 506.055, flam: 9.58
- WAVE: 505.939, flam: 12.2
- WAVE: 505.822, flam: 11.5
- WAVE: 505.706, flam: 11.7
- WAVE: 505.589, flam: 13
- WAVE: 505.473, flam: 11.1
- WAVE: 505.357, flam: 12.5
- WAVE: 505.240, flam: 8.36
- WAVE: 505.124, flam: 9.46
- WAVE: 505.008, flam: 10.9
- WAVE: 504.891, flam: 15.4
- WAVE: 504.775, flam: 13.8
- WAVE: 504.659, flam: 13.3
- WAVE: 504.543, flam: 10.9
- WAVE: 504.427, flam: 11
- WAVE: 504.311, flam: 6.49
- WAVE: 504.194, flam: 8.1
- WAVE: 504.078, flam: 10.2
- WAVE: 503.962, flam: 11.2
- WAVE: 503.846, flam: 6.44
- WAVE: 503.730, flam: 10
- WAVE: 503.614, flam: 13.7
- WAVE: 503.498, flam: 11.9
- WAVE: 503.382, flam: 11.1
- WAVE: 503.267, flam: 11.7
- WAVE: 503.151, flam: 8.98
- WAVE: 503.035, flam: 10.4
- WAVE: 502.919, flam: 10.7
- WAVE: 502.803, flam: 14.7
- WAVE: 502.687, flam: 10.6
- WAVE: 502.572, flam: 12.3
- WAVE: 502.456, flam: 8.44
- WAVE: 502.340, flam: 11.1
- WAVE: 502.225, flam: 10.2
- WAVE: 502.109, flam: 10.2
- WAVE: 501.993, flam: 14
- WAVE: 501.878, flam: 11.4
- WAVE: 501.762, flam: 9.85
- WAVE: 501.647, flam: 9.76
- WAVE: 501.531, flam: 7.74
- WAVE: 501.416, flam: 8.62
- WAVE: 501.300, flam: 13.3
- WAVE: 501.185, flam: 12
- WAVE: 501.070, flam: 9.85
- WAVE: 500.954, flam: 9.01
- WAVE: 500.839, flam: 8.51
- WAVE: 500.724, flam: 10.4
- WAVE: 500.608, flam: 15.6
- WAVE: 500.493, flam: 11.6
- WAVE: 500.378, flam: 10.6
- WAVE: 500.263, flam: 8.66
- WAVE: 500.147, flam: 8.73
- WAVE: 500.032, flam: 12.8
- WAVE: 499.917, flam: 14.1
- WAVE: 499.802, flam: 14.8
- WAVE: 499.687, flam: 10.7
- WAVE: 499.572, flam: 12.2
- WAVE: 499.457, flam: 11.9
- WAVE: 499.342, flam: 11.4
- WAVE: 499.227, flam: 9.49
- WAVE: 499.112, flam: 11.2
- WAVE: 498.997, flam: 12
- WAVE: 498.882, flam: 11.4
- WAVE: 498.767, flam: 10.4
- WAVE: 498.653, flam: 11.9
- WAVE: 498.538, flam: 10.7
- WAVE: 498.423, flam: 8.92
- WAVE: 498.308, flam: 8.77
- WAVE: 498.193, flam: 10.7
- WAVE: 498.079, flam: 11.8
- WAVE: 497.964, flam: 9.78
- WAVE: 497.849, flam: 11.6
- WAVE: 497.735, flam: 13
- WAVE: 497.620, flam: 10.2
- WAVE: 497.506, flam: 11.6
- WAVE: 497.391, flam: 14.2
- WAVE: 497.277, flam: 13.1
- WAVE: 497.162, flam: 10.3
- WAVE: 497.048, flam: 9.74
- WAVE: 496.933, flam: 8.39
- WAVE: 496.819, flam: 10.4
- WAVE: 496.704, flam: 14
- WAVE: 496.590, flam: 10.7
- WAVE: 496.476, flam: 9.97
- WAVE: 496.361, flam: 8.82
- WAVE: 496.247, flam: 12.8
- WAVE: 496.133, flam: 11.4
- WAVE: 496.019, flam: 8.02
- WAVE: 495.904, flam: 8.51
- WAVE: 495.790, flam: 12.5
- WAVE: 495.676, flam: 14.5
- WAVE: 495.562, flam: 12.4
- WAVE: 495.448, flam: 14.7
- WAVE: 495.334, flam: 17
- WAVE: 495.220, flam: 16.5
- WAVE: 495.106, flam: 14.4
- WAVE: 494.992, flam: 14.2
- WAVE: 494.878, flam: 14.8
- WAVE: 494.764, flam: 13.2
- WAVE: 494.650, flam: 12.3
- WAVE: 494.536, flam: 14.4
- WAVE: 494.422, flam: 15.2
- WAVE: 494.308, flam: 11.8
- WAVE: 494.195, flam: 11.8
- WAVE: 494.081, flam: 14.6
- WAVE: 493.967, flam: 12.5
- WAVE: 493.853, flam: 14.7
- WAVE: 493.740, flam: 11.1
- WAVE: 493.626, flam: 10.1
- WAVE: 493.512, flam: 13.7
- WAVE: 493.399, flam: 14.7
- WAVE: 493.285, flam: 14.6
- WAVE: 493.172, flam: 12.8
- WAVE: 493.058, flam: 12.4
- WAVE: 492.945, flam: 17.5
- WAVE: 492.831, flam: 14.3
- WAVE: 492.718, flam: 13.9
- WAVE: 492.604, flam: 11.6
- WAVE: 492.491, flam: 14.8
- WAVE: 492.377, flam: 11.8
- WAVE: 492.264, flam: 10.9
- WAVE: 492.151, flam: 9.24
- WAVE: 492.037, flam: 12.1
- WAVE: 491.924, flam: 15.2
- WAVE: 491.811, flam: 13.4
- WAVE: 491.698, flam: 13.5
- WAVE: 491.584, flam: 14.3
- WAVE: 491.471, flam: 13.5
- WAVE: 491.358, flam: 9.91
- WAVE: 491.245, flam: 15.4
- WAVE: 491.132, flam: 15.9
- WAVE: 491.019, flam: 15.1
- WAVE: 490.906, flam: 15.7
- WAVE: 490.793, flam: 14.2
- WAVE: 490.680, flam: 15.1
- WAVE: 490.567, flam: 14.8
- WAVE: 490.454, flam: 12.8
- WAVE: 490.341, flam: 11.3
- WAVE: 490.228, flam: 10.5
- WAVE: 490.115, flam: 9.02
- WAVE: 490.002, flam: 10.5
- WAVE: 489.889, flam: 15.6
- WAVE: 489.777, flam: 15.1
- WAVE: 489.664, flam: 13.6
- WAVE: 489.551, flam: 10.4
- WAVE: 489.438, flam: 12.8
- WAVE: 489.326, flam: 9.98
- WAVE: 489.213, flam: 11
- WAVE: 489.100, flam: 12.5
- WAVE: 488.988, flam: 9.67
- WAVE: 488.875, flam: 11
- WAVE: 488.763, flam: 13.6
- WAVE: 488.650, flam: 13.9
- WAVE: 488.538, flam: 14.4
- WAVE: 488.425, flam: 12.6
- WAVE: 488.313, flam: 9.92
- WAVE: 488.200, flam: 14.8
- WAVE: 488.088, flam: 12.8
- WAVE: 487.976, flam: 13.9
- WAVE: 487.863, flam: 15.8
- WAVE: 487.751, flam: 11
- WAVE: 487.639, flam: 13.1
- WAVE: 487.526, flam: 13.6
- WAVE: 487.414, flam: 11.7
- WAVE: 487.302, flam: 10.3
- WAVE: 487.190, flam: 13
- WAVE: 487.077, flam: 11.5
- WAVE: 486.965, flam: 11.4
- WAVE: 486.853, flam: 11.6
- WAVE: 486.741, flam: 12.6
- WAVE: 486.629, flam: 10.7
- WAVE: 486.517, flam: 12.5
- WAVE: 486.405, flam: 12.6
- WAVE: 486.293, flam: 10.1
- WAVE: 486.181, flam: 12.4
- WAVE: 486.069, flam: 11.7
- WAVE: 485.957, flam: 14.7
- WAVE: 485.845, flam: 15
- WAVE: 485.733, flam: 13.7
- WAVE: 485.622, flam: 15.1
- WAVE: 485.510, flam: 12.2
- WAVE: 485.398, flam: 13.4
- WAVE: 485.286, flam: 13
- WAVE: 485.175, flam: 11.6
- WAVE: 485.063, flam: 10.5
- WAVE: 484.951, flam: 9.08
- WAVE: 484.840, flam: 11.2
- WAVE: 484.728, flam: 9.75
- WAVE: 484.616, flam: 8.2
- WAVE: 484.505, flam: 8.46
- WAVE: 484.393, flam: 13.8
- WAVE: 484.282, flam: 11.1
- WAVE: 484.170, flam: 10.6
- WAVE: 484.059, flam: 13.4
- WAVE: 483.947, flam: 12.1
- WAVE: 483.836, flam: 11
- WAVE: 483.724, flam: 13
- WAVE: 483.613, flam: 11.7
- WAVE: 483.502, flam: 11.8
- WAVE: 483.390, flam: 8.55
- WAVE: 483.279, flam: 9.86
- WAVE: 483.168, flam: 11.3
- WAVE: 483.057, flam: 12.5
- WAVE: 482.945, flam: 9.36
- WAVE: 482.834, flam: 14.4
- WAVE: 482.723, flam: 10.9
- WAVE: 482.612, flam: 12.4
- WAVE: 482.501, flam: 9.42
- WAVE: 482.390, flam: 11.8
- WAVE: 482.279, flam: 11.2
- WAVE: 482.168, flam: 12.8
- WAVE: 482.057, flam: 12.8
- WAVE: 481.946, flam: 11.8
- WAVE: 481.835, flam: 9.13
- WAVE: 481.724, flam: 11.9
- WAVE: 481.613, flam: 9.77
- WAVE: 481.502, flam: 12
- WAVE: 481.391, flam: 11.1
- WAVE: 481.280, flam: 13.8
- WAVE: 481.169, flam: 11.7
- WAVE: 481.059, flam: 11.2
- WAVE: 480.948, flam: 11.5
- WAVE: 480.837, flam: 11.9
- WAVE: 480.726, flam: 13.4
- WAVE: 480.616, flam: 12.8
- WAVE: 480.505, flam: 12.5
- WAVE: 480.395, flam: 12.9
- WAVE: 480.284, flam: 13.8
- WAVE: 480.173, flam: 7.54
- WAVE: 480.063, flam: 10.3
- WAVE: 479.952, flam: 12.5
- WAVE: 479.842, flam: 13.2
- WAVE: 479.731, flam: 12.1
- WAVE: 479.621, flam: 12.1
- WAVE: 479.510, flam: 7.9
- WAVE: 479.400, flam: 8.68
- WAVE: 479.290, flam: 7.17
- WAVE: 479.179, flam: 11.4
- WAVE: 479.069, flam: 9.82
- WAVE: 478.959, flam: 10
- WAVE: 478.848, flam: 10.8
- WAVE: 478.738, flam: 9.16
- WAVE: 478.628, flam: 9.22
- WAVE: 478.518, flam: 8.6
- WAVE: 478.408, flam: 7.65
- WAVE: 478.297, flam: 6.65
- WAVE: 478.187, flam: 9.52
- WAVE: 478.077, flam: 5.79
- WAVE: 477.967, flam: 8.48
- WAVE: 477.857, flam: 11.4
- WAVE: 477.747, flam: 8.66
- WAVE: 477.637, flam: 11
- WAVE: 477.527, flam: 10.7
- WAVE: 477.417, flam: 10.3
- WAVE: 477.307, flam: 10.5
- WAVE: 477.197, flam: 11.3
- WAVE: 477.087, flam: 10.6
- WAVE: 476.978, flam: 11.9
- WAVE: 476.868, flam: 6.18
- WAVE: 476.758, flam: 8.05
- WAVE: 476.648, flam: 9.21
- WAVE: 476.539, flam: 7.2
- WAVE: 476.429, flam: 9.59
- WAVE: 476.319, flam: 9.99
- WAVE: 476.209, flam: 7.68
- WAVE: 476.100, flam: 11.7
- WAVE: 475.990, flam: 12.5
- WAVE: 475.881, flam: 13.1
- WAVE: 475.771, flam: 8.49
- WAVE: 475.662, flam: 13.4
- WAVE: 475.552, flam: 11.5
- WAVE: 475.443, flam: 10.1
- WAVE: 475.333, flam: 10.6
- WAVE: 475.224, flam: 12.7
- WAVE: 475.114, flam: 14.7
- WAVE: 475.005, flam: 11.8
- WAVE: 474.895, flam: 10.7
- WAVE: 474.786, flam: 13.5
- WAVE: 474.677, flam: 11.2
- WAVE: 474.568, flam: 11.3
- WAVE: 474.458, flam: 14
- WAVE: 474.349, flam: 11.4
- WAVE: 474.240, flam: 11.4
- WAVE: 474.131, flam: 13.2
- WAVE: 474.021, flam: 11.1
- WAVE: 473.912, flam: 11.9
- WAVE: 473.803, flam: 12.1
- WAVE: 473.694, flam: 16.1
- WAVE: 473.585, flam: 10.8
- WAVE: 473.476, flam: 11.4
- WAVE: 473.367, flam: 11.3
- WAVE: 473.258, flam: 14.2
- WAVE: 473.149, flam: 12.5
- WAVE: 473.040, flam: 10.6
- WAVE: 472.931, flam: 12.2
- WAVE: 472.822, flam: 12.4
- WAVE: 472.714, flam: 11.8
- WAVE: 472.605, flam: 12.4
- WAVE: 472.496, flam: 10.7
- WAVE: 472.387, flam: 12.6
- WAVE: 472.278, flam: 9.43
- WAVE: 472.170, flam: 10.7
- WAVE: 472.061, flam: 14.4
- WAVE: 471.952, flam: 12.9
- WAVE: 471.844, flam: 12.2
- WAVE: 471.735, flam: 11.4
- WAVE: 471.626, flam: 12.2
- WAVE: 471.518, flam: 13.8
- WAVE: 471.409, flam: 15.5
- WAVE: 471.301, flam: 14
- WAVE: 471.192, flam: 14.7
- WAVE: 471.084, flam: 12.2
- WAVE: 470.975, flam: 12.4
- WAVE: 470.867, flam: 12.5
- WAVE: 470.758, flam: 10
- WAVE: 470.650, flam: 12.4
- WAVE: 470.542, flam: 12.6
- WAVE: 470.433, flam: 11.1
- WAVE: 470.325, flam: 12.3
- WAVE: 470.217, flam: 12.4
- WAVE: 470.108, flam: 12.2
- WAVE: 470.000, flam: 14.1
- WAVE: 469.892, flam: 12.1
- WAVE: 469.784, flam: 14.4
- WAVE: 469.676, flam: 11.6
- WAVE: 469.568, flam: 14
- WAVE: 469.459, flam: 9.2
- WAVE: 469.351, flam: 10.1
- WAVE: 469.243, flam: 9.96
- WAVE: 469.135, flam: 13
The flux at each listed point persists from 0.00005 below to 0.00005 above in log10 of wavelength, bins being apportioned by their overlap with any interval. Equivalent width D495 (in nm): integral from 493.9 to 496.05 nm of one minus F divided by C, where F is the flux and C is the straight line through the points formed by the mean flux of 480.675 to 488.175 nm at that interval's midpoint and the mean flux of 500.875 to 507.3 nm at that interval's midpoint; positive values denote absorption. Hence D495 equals -0.39 nm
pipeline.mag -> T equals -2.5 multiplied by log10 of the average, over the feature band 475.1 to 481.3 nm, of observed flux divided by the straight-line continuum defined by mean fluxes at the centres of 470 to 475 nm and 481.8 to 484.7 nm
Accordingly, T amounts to 0.13 mag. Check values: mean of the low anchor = 12.3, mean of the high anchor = 11.3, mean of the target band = 10.4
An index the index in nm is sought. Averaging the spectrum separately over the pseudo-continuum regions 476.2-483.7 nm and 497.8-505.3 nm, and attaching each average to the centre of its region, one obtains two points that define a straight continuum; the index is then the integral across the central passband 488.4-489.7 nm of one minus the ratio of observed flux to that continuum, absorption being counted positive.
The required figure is -0.17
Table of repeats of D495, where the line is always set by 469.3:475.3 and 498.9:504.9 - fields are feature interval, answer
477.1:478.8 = 0.39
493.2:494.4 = -0.18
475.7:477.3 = 0.30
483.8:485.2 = 0.11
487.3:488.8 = -0.19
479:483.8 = 0.23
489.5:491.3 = -0.31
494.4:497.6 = -0.32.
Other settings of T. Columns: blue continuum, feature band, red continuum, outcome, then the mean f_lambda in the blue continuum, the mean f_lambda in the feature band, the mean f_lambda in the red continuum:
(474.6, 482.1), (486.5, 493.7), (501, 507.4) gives -0.19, 10.6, 12.8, 11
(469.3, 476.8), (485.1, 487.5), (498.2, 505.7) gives -0.09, 11.9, 12.4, 10.9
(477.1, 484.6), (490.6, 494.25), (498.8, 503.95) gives -0.23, 10.9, 13.5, 11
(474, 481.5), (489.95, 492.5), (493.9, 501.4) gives -0.14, 10.7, 13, 11.8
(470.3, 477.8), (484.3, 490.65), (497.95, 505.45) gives -0.08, 11.6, 12.2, 10.9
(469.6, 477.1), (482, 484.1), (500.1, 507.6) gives 0.00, 11.8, 11.6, 10.9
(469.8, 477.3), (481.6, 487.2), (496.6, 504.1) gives -0.02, 11.8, 11.7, 11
